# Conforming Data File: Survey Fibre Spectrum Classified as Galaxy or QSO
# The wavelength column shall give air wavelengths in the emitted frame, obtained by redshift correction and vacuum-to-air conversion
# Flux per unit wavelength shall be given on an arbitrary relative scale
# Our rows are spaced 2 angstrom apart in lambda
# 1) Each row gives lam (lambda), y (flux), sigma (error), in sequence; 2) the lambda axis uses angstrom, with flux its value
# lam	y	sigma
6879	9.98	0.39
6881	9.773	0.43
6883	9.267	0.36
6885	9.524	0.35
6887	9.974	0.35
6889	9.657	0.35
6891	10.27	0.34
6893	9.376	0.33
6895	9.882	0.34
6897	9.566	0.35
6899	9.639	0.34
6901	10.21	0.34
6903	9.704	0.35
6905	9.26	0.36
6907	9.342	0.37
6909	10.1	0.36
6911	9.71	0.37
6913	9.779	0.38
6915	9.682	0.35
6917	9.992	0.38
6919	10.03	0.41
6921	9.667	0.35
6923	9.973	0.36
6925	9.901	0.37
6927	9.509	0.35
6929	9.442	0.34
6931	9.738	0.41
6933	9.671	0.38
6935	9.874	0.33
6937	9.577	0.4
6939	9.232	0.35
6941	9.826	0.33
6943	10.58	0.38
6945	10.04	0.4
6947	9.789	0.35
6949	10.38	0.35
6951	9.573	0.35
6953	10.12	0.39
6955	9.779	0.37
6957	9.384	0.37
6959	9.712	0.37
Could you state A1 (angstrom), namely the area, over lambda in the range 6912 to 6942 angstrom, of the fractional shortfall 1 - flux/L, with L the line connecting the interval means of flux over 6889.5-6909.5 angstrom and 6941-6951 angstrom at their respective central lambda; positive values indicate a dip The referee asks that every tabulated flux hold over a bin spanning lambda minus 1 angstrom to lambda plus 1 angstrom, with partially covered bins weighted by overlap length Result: 0.7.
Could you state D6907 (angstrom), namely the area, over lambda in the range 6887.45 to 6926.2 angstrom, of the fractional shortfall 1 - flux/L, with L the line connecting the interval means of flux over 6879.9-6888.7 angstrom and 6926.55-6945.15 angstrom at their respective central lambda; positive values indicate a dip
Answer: -0.4 angstrom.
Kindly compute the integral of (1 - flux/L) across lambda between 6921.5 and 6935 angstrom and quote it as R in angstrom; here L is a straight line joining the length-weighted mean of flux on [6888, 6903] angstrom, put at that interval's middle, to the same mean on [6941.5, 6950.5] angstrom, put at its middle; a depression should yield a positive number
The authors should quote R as 0.41 angstrom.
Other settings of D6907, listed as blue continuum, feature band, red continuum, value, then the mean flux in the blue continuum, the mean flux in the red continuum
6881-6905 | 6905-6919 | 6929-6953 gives 0.0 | 9.72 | 9.84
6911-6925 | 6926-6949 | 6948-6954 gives 0.4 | 9.85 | 10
